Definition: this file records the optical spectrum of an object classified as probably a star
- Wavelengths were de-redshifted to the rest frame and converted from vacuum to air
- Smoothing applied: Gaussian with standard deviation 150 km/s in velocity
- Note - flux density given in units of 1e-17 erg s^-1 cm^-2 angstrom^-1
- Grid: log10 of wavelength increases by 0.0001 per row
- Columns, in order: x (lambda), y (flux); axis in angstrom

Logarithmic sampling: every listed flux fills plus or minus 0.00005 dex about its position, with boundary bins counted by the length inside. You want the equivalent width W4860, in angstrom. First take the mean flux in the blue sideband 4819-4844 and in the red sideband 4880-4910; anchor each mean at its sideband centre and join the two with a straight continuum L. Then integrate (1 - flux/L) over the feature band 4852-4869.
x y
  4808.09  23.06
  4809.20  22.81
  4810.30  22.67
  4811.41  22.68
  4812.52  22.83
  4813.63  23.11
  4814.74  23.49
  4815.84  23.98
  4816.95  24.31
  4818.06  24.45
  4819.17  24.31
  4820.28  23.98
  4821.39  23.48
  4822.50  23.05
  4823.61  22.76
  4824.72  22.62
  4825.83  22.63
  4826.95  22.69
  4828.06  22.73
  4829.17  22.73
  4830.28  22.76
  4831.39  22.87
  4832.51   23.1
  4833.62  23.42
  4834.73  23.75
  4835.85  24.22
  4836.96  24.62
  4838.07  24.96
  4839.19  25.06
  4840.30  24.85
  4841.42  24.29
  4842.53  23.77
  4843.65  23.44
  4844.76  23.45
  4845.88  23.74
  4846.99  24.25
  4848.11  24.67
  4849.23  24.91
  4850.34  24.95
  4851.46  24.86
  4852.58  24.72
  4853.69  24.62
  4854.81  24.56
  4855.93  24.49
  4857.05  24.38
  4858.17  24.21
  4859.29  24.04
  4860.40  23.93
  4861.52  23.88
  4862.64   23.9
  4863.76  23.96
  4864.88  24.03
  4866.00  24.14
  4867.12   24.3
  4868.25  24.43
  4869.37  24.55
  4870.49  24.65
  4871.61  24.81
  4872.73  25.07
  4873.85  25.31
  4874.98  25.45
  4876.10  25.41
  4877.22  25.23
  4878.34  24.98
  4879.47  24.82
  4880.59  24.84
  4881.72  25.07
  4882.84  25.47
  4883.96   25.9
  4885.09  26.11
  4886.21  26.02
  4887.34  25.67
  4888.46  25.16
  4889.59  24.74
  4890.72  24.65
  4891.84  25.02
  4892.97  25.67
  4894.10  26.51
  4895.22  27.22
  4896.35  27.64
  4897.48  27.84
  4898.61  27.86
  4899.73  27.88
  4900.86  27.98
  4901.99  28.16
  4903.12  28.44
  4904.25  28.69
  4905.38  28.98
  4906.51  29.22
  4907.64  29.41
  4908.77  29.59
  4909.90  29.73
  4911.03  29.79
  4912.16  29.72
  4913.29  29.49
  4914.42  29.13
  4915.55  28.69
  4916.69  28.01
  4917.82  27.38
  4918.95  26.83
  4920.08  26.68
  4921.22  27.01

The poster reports 0.6 angstrom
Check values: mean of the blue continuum 23.6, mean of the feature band 24.2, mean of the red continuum 27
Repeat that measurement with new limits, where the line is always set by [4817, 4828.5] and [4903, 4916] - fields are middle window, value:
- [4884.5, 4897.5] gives 1.0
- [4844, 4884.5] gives 2.4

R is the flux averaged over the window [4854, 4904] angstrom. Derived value 25.4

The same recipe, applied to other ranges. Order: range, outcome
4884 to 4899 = 26.1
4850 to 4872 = 24.4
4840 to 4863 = 24.3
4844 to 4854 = 24.5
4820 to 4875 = 24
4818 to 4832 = 23.1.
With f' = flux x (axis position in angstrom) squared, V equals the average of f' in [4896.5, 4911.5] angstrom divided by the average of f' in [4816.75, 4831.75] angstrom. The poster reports 1.28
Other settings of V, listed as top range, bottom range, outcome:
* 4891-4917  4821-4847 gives 1.24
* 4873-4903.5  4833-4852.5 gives 1.09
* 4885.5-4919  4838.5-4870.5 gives 1.16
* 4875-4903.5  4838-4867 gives 1.09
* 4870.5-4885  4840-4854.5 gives 1.05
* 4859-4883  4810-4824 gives 1.07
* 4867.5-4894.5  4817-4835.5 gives 1.11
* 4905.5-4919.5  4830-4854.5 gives 1.23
